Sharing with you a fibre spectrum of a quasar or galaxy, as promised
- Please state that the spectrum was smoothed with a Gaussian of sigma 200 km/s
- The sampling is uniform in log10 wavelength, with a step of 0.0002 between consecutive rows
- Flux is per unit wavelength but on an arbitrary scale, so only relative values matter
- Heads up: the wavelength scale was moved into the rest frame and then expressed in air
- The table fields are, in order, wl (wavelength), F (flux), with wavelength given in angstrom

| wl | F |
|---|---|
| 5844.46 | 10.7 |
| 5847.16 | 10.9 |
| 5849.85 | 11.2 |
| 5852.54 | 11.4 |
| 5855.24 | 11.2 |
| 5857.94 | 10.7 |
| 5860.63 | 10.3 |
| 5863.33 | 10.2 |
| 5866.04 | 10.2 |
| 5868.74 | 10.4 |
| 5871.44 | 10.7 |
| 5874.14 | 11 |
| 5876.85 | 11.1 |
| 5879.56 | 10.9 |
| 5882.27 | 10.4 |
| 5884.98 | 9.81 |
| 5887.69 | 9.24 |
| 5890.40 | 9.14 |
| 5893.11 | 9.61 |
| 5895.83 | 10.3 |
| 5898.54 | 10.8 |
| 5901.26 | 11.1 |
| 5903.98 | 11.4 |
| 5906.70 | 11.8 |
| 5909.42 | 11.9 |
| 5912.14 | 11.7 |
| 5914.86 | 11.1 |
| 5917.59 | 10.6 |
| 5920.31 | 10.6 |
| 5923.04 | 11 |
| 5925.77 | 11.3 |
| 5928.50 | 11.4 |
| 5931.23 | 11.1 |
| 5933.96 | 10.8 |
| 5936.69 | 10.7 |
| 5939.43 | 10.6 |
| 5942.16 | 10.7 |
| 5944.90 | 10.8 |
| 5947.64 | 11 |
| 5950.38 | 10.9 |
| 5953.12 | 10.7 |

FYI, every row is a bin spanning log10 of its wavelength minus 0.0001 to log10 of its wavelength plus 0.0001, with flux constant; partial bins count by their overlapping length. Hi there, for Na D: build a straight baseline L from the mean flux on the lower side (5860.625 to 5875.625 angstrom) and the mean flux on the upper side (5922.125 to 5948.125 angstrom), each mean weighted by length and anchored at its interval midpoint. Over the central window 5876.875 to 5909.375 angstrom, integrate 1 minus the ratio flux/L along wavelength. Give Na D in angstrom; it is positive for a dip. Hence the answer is 0.5 angstrom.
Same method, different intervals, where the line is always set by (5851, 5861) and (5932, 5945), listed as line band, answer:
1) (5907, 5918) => -0.6 angstrom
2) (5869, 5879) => 0.0 angstrom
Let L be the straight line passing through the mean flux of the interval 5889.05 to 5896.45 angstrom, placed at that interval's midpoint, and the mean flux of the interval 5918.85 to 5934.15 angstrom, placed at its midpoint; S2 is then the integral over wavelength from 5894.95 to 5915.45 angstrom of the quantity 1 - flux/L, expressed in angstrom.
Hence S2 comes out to -2.3 angstrom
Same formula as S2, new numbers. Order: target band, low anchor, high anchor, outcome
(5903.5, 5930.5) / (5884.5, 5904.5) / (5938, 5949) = -2.19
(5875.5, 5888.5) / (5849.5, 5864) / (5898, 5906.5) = 0.84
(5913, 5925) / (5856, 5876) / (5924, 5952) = -0.07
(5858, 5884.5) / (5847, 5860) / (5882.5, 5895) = -0.67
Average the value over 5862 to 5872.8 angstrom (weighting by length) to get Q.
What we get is 10.4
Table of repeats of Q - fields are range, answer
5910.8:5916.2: 11.4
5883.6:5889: 9.53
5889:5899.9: 9.96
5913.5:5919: 10.9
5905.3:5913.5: 11.8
